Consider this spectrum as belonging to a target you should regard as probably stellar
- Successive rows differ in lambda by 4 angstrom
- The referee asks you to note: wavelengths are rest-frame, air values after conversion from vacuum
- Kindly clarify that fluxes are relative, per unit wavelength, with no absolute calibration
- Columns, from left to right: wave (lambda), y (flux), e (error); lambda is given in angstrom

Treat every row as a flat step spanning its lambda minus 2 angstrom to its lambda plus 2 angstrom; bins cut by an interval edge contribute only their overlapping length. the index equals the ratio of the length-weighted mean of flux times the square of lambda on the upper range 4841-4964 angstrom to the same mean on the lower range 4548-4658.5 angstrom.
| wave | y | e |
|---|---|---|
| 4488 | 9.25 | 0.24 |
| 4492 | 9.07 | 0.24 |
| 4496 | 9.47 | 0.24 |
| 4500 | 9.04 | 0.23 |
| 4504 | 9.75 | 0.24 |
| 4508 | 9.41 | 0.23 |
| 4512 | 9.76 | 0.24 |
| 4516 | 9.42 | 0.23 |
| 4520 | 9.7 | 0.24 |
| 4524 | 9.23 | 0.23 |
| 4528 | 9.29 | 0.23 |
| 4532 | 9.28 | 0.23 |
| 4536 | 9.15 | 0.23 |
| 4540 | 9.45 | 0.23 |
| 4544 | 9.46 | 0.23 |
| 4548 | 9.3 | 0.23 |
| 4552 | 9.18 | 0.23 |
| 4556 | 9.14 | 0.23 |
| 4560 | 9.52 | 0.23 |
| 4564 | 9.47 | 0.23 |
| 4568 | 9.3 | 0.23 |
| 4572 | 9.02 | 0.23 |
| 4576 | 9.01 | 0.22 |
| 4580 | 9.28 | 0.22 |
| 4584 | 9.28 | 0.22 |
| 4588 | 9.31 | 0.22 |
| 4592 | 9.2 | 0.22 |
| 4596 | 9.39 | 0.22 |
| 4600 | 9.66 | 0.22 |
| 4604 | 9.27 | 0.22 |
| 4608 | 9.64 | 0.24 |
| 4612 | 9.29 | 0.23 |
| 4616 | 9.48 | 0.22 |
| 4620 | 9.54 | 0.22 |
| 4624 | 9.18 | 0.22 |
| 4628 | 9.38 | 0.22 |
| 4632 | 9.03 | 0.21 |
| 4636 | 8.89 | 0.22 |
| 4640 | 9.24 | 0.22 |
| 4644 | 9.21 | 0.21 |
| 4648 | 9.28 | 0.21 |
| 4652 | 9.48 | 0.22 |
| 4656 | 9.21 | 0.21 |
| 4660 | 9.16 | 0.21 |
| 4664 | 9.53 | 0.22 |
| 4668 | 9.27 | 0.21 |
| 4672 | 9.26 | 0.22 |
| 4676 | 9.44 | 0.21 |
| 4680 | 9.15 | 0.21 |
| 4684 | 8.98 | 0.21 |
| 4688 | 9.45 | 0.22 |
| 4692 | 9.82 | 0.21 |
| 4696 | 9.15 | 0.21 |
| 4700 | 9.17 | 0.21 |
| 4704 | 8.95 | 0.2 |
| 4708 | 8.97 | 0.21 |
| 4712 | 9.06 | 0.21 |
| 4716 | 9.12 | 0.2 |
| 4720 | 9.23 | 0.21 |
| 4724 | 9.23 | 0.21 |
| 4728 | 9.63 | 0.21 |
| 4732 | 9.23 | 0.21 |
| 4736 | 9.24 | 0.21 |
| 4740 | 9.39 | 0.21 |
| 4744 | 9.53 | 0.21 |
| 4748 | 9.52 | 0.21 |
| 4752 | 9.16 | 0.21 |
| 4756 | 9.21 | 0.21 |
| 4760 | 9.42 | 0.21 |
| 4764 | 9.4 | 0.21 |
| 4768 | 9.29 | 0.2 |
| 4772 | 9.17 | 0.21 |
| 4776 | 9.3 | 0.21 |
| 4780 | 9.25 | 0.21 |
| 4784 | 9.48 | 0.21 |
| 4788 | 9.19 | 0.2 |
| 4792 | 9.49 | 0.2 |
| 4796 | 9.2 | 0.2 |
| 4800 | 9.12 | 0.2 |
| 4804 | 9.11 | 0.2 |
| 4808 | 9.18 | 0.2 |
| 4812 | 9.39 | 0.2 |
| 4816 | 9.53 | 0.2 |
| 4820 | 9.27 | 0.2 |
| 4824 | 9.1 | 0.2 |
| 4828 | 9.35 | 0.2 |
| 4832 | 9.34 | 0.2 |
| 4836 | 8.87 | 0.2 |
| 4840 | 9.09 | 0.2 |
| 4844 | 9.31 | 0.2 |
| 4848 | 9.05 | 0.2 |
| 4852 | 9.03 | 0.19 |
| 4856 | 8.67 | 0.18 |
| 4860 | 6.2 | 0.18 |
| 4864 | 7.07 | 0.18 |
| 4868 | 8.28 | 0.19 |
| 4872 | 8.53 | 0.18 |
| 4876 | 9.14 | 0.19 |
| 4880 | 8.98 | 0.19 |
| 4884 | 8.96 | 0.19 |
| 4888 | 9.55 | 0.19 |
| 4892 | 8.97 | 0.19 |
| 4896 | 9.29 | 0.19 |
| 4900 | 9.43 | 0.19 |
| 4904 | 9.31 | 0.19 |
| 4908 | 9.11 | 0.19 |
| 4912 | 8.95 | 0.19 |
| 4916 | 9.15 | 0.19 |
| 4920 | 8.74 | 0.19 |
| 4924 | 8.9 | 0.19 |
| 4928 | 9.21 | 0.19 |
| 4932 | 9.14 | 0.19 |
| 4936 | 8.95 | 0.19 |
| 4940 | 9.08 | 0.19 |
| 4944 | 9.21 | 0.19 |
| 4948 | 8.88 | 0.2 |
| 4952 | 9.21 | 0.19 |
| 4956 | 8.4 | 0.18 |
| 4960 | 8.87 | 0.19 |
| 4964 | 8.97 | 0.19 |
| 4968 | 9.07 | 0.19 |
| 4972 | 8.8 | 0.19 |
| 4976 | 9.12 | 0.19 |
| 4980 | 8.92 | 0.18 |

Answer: 1.08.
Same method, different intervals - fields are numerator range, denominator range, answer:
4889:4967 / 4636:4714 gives 1.09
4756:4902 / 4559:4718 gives 1.05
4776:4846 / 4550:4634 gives 1.09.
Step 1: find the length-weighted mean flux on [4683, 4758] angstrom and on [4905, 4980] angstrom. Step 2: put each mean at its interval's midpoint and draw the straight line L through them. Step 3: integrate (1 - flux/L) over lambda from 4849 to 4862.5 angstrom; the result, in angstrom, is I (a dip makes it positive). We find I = 1.6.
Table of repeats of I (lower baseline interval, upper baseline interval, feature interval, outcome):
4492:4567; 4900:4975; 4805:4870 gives 2.15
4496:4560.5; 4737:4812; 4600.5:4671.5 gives 0.30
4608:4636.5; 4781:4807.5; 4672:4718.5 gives 0.38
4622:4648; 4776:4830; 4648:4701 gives -0.71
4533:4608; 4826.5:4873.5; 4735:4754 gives -1.15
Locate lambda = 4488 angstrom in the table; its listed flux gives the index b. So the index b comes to 9.25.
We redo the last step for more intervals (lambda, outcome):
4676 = 9.44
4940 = 9.08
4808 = 9.18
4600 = 9.66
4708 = 8.97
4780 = 9.25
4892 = 8.97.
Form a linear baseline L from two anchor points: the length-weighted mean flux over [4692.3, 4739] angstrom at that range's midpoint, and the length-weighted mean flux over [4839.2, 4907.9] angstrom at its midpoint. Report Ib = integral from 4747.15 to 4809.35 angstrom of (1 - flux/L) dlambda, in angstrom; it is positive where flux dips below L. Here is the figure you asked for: -1.70 angstrom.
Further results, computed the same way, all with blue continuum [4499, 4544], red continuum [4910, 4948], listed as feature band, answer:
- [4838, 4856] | 0.07 angstrom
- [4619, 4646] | 0.33 angstrom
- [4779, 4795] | -0.32 angstrom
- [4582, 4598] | 0.10 angstrom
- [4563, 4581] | 0.33 angstrom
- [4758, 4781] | -0.32 angstrom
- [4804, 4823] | -0.35 angstrom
